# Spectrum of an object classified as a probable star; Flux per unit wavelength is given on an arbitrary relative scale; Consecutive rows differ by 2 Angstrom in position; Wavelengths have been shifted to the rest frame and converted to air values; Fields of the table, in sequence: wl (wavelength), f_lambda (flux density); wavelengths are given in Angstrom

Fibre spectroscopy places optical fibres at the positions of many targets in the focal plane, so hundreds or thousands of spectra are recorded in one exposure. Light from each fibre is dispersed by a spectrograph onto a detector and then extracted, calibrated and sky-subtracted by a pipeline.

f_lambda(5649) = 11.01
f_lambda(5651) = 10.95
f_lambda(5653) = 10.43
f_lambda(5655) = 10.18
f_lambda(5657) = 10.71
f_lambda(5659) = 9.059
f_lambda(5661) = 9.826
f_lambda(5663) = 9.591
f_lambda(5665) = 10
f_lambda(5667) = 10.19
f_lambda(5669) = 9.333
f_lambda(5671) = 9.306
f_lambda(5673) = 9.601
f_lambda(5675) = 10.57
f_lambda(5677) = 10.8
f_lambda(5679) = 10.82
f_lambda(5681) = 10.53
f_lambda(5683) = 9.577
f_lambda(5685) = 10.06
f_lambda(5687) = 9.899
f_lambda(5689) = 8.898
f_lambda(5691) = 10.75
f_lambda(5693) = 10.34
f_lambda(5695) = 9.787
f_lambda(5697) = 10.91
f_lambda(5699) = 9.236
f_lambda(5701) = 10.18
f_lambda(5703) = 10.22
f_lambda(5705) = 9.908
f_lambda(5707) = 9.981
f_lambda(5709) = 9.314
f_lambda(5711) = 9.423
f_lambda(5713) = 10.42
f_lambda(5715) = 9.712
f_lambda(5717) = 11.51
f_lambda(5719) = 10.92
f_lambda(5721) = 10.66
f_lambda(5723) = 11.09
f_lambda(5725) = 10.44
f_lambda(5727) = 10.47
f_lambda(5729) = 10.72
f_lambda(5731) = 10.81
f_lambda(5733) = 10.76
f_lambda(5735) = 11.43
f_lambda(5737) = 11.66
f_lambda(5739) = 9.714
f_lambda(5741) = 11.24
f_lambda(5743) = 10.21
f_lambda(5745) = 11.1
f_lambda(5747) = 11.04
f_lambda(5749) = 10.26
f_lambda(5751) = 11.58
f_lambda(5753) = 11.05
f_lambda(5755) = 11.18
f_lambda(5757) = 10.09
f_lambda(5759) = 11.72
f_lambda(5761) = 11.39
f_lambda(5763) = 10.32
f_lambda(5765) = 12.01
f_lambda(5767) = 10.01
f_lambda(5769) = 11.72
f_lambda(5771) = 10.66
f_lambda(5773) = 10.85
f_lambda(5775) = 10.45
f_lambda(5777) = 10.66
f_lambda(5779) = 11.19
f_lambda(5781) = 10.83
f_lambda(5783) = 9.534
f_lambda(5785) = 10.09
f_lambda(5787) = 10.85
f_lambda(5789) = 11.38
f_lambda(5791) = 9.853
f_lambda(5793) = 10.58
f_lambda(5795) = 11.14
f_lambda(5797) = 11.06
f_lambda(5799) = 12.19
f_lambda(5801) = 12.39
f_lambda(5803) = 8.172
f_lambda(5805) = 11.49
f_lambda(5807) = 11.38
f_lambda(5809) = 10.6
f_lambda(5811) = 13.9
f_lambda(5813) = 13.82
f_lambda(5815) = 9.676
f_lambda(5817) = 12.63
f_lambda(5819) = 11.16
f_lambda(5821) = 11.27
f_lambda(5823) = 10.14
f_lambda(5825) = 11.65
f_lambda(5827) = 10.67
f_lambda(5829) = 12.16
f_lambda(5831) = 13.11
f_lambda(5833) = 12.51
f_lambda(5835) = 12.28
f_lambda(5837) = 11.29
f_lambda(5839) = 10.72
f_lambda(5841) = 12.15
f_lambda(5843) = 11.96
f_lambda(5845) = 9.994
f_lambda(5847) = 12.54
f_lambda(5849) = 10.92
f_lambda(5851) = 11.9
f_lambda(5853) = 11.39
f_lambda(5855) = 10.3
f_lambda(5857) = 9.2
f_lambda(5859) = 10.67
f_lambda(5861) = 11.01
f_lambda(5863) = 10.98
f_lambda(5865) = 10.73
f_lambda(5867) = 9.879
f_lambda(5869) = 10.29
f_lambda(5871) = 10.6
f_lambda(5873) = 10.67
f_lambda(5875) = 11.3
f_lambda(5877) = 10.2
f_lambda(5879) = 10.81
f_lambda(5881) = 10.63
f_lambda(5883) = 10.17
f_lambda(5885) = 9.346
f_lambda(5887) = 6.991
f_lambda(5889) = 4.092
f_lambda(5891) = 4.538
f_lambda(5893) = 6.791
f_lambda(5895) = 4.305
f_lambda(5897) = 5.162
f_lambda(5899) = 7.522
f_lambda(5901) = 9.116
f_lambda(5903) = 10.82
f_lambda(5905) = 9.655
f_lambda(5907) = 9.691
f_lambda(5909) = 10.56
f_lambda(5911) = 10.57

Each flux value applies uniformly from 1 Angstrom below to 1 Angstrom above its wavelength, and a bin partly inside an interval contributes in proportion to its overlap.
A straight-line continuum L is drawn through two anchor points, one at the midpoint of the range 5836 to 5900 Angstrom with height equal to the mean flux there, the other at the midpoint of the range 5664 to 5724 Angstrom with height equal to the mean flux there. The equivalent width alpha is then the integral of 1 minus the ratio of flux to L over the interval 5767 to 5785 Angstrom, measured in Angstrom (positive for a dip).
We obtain -1.4 Angstrom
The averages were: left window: 10.1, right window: 9.66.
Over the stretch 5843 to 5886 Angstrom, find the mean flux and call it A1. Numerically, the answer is 10.7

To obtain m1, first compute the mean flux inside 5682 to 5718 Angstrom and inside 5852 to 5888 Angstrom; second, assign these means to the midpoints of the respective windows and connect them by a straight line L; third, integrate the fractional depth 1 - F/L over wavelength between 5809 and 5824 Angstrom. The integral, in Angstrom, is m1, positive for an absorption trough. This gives -2.24 Angstrom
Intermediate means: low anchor 10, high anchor 10.3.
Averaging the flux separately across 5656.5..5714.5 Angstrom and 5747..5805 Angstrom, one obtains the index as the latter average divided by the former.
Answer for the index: 1.09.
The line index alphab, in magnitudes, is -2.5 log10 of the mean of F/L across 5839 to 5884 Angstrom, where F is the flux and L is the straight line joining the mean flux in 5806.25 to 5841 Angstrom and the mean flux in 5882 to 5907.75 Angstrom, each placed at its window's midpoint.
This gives -0.15 mag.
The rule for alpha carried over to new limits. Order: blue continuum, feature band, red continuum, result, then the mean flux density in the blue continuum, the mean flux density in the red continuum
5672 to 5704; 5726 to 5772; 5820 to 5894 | -3.04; 10.1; 10.4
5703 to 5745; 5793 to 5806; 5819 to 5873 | -0.14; 10.5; 11.2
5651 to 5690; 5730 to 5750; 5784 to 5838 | -0.26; 9.99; 11.4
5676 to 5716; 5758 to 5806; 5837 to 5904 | -4.91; 10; 9.65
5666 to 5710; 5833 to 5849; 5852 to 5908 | -3.83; 10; 9.17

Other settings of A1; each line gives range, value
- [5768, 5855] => 11.3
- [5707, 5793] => 10.7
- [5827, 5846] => 11.7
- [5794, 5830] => 11.4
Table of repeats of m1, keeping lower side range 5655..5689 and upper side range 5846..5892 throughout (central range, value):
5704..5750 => -2.7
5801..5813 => -1.8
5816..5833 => -2.9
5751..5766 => -1.8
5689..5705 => -0.2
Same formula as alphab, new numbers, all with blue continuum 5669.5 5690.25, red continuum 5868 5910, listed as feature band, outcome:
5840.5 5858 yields -0.23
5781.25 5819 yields -0.20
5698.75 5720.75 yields -0.03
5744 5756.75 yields -0.15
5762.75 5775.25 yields -0.16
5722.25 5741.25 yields -0.12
